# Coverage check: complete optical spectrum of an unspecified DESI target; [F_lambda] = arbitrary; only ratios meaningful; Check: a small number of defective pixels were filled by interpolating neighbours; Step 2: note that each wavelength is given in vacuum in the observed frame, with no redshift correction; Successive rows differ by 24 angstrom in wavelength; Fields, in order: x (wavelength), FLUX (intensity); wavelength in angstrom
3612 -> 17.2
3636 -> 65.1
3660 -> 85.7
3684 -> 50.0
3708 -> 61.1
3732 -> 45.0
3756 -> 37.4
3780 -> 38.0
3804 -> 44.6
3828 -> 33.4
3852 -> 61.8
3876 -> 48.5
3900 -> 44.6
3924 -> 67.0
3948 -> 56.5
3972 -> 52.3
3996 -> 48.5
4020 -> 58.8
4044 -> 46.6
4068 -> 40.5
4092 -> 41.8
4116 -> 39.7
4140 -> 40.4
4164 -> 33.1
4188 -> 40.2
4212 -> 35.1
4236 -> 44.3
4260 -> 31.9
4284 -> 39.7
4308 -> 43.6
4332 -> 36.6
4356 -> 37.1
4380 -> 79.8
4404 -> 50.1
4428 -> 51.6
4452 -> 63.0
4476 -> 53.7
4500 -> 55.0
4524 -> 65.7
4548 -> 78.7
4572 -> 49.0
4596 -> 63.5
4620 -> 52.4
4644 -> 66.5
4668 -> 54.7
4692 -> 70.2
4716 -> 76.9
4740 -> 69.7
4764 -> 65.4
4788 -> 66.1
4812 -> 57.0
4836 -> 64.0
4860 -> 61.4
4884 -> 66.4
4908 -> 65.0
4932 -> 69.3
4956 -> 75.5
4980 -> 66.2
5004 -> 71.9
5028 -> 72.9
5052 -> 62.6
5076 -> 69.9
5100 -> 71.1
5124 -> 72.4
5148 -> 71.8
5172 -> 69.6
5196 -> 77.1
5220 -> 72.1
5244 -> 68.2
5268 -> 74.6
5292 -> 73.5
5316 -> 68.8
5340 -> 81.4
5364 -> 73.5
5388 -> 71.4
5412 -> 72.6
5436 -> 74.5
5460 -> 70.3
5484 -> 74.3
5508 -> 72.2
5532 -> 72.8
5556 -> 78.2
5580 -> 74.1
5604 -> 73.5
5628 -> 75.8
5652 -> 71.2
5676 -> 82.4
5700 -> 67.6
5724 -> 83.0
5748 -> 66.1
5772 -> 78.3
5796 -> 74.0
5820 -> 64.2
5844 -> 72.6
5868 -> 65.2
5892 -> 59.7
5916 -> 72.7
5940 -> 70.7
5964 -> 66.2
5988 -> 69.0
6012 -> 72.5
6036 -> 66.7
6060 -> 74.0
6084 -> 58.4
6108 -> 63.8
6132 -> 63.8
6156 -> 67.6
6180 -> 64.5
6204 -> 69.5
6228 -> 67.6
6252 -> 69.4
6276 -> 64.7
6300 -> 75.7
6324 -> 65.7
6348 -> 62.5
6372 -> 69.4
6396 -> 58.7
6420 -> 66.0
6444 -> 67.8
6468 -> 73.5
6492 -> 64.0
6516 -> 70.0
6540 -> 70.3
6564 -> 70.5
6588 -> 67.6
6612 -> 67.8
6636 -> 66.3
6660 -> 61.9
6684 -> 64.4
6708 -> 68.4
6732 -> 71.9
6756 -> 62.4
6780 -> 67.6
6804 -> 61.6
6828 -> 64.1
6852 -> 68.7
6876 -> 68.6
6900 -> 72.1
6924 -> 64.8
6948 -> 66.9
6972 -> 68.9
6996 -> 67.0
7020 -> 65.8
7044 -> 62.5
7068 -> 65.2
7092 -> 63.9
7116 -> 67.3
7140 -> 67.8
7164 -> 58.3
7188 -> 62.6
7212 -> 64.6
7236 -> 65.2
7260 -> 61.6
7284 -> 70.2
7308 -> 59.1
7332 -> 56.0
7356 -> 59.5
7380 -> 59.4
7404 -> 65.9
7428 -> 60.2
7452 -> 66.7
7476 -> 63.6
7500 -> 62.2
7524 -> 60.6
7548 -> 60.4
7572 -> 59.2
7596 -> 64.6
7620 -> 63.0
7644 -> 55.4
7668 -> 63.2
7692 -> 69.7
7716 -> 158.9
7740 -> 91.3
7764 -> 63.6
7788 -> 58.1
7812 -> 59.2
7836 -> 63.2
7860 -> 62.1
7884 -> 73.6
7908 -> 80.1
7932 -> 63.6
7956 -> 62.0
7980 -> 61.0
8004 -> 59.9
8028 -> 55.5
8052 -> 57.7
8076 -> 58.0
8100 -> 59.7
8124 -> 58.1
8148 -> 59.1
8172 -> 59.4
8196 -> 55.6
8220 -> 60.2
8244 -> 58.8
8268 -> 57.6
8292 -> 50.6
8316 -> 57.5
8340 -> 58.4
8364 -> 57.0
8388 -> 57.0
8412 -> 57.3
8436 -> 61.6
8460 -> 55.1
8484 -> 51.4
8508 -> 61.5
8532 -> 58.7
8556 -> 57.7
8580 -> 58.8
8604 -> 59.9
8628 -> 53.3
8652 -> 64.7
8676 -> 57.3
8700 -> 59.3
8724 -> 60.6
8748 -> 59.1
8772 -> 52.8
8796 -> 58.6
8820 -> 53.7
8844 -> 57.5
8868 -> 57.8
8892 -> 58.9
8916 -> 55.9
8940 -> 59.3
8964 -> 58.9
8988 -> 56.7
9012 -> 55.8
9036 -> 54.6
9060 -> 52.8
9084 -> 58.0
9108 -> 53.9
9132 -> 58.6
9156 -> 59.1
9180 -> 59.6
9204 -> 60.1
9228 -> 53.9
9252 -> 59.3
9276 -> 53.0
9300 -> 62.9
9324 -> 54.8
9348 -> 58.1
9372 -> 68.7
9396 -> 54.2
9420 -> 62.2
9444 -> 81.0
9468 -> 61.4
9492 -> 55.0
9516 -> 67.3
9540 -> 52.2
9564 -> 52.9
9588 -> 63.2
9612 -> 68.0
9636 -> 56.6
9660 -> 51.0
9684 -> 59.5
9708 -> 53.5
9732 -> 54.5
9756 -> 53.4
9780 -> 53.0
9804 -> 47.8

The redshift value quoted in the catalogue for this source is 0.18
